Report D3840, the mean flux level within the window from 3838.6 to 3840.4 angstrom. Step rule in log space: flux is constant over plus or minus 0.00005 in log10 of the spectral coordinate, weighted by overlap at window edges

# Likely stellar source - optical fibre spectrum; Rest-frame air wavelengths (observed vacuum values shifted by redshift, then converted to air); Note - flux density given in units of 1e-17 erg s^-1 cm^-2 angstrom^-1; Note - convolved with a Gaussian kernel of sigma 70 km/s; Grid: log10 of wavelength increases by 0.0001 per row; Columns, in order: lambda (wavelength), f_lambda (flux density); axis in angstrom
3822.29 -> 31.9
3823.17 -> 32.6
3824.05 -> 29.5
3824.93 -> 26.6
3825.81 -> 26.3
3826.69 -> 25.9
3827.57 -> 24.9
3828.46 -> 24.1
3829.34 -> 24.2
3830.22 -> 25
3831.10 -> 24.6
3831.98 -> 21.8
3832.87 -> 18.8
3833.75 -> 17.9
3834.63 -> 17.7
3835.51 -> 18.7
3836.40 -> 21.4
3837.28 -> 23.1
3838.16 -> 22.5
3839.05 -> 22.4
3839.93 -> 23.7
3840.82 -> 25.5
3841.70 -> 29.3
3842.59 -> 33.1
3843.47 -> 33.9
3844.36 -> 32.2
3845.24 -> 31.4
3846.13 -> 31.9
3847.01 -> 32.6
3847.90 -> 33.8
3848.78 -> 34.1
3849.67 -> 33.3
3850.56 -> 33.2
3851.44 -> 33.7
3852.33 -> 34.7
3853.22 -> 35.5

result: 23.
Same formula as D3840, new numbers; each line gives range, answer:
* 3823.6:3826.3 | 27.5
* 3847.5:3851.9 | 33.6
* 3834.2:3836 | 18.2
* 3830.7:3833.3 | 21.7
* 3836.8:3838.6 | 22.9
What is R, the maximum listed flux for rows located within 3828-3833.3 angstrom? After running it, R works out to 25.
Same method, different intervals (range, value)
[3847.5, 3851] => 34.1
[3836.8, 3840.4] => 23.7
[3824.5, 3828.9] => 26.6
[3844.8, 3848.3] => 33.8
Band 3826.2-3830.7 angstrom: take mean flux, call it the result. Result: 24.8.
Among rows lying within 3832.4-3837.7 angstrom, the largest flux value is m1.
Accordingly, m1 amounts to 23.1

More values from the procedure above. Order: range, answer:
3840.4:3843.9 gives 33.9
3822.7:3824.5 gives 32.6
